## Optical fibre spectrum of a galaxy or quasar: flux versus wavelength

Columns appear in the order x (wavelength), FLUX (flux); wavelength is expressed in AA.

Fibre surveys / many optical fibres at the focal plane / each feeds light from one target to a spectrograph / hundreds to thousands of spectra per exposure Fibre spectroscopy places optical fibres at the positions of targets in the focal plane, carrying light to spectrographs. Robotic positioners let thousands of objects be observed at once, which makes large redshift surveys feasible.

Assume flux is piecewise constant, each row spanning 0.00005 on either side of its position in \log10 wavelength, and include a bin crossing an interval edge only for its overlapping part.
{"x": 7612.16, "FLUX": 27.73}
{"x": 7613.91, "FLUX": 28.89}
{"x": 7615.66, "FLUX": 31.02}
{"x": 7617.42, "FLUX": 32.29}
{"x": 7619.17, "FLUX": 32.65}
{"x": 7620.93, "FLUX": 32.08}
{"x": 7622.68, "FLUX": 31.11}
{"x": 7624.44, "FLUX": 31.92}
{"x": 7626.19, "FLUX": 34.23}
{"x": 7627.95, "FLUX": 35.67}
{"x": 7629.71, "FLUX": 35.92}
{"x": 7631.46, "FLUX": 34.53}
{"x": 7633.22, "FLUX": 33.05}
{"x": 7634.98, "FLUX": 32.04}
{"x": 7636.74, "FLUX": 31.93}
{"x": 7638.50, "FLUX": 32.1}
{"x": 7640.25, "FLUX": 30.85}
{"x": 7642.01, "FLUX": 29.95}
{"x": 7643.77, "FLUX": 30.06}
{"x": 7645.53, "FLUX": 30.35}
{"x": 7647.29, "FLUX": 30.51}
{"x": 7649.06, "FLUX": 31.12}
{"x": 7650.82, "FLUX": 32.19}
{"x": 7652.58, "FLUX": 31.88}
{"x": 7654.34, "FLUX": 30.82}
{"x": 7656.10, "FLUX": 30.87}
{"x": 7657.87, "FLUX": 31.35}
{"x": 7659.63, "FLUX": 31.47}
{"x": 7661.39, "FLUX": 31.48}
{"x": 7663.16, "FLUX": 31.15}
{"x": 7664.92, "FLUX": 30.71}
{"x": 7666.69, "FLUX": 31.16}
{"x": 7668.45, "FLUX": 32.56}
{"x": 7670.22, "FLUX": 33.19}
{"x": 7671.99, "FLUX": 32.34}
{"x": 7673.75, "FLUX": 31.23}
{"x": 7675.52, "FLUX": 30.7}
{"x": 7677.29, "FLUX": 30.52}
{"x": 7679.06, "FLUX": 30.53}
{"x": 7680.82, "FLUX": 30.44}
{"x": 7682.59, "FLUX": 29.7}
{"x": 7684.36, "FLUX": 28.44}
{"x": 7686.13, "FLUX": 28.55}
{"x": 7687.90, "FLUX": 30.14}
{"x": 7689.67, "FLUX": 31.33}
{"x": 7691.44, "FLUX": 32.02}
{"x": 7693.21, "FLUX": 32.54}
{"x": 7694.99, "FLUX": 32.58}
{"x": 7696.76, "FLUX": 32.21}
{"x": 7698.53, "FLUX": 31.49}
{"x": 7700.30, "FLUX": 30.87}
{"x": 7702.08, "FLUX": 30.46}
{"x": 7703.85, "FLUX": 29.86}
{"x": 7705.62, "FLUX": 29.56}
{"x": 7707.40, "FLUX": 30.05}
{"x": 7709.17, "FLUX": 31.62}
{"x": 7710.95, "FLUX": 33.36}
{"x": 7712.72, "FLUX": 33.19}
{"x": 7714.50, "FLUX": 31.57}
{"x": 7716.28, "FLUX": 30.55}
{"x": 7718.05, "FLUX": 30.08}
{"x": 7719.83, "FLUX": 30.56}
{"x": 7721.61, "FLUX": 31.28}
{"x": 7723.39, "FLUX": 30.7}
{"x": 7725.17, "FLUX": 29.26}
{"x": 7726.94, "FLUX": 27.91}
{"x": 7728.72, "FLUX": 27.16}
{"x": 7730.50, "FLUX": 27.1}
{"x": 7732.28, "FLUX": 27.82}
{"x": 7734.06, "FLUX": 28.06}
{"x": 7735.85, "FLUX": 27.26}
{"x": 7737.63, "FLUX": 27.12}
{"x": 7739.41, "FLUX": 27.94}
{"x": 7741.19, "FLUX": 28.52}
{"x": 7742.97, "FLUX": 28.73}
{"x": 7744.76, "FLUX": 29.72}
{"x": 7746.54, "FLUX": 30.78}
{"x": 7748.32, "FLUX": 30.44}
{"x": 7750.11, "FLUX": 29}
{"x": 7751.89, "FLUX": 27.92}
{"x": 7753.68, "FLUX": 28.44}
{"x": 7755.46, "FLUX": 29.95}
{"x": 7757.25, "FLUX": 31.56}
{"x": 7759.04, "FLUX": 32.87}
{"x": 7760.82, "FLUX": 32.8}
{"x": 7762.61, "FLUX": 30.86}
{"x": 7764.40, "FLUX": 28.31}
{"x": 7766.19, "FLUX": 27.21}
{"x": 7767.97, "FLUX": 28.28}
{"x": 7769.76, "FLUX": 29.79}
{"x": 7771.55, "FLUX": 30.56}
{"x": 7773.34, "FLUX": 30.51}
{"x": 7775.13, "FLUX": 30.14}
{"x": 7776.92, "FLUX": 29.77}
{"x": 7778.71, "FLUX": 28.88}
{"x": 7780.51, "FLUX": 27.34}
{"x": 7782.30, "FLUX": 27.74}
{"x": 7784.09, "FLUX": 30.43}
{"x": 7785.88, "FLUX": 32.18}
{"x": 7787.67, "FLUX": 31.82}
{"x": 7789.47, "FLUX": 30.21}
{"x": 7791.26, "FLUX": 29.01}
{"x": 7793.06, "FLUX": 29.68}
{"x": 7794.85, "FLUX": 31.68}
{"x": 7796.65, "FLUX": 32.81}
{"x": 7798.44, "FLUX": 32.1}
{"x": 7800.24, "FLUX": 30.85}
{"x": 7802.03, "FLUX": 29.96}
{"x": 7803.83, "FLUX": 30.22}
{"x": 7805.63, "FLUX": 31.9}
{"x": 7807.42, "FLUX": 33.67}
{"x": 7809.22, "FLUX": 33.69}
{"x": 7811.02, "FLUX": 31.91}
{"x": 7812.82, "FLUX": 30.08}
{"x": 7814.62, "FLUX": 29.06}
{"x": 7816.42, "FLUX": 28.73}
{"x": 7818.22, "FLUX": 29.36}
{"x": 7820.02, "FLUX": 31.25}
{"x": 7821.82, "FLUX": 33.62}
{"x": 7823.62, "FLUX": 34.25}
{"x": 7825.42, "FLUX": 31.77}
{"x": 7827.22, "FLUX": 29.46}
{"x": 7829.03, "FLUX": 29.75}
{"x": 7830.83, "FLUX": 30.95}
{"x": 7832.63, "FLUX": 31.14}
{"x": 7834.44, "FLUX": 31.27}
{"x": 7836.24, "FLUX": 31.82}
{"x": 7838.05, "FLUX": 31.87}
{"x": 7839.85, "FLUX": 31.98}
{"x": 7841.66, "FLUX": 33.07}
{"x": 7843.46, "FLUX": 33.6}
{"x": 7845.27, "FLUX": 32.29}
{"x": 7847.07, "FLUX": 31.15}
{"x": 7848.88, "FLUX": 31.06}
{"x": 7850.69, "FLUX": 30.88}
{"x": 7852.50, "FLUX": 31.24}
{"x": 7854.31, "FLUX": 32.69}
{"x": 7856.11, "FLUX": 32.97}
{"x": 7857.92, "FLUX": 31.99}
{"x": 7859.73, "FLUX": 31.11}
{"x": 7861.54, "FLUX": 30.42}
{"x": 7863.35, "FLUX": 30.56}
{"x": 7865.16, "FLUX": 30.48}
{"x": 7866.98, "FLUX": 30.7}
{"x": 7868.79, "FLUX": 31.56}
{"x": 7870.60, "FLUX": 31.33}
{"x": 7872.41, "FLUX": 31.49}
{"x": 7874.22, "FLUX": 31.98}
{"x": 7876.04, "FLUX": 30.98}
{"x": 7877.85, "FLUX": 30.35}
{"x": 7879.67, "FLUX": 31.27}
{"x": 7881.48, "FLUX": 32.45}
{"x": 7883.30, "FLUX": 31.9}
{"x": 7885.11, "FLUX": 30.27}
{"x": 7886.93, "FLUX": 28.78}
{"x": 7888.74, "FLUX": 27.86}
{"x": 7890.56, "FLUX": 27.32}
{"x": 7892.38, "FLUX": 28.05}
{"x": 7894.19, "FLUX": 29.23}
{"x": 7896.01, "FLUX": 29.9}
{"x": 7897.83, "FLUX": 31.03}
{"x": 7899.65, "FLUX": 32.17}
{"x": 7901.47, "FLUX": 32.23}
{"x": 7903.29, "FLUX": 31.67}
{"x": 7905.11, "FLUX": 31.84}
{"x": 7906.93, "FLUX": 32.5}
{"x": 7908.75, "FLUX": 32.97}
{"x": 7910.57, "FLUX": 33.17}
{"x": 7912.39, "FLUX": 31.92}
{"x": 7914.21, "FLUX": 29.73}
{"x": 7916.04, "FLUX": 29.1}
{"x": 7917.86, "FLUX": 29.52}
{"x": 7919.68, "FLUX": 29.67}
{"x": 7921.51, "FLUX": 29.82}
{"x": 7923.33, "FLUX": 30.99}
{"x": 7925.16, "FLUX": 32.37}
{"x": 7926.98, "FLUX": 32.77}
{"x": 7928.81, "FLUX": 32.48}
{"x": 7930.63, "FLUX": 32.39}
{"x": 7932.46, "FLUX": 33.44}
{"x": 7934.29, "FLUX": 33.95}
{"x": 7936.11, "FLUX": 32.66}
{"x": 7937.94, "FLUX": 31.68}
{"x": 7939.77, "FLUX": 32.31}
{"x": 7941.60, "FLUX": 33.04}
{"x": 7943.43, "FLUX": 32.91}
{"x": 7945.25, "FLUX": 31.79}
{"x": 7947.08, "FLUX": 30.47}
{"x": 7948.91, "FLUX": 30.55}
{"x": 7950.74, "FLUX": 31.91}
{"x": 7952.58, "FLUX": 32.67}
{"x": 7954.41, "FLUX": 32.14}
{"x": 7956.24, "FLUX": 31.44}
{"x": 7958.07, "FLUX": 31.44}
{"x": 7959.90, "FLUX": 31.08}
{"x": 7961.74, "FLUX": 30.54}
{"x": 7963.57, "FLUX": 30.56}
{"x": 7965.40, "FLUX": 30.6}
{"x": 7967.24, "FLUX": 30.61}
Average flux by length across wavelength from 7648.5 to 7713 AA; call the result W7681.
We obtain 31.2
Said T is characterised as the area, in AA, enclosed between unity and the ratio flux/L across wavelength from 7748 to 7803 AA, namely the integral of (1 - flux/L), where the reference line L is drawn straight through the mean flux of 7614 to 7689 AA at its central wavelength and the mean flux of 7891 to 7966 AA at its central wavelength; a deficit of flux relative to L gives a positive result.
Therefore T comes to 2.4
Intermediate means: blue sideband 31.5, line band 30.1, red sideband 31.5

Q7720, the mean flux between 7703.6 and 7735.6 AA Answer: 29.9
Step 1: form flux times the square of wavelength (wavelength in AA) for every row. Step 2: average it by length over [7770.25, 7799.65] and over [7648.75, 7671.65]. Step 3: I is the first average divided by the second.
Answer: 0.99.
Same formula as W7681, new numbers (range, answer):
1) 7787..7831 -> 31.1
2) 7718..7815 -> 29.9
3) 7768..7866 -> 31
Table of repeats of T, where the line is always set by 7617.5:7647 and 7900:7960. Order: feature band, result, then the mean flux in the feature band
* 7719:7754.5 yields 3.7 AA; 28.8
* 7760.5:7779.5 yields 1.5 AA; 29.7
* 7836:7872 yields 0.3 AA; 31.6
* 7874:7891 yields 0.8 AA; 30.3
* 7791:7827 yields 0.8 AA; 31.3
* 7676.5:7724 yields 2.0 AA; 30.9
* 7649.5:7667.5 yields 0.6 AA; 31.3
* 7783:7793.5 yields 0.5 AA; 30.5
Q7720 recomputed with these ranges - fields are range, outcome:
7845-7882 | 31.4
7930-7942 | 32.8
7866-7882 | 31.3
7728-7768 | 29.1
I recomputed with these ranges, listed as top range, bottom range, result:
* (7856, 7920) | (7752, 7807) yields 1.05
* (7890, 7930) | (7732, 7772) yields 1.10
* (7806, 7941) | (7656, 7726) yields 1.06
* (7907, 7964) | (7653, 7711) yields 1.09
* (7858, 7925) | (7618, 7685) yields 1.03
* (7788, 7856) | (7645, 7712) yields 1.05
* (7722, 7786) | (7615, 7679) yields 0.94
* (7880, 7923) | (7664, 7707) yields 1.04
